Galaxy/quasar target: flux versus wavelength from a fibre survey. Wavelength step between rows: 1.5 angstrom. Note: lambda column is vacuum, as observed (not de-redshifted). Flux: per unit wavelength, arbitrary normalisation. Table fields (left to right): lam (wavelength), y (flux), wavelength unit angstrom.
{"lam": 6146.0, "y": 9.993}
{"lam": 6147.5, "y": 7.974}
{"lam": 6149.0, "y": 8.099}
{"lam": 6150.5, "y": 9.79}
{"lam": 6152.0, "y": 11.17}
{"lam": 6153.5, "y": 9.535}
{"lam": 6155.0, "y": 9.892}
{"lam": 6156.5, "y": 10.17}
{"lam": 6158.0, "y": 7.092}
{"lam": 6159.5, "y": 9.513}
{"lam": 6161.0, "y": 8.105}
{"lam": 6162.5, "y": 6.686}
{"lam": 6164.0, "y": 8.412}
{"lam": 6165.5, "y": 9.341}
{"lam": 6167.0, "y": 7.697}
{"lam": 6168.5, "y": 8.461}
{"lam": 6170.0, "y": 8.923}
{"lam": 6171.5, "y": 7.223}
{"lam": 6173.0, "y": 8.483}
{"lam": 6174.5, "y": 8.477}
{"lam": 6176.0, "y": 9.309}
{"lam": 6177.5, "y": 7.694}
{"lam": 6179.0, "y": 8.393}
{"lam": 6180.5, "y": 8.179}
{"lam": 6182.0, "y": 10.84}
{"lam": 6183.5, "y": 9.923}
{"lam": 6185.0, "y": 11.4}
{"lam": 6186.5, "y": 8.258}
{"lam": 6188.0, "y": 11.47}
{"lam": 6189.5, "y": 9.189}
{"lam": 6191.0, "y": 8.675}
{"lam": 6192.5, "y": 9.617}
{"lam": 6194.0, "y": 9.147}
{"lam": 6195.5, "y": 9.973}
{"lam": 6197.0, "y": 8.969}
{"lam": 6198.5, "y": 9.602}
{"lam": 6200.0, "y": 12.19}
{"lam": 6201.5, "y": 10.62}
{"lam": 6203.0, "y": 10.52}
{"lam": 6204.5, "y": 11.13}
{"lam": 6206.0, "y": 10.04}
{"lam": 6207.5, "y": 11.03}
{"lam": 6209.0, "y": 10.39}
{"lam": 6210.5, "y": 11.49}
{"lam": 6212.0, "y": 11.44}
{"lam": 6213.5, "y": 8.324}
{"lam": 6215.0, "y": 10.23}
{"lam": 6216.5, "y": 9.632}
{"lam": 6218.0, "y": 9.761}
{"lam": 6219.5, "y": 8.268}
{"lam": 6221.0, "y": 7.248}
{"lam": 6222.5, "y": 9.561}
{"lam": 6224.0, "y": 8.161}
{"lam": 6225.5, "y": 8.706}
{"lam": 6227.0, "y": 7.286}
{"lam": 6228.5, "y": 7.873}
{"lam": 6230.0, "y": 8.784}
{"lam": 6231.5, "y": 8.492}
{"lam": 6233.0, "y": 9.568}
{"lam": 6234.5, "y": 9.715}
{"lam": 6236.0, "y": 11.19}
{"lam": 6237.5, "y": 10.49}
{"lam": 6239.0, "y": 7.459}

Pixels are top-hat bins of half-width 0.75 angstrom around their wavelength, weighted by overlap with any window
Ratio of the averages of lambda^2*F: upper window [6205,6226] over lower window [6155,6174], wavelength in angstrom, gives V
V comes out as 1.16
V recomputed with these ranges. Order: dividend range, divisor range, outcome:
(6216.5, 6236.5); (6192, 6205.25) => 0.87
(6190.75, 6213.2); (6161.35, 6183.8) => 1.23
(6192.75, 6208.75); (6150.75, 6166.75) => 1.16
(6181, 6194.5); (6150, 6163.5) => 1.09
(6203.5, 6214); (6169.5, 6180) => 1.29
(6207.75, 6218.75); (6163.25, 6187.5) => 1.17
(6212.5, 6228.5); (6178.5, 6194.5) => 0.92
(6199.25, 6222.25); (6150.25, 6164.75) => 1.15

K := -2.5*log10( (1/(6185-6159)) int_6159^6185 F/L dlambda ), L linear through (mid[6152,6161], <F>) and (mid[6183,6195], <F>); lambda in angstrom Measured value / 0.10 mag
